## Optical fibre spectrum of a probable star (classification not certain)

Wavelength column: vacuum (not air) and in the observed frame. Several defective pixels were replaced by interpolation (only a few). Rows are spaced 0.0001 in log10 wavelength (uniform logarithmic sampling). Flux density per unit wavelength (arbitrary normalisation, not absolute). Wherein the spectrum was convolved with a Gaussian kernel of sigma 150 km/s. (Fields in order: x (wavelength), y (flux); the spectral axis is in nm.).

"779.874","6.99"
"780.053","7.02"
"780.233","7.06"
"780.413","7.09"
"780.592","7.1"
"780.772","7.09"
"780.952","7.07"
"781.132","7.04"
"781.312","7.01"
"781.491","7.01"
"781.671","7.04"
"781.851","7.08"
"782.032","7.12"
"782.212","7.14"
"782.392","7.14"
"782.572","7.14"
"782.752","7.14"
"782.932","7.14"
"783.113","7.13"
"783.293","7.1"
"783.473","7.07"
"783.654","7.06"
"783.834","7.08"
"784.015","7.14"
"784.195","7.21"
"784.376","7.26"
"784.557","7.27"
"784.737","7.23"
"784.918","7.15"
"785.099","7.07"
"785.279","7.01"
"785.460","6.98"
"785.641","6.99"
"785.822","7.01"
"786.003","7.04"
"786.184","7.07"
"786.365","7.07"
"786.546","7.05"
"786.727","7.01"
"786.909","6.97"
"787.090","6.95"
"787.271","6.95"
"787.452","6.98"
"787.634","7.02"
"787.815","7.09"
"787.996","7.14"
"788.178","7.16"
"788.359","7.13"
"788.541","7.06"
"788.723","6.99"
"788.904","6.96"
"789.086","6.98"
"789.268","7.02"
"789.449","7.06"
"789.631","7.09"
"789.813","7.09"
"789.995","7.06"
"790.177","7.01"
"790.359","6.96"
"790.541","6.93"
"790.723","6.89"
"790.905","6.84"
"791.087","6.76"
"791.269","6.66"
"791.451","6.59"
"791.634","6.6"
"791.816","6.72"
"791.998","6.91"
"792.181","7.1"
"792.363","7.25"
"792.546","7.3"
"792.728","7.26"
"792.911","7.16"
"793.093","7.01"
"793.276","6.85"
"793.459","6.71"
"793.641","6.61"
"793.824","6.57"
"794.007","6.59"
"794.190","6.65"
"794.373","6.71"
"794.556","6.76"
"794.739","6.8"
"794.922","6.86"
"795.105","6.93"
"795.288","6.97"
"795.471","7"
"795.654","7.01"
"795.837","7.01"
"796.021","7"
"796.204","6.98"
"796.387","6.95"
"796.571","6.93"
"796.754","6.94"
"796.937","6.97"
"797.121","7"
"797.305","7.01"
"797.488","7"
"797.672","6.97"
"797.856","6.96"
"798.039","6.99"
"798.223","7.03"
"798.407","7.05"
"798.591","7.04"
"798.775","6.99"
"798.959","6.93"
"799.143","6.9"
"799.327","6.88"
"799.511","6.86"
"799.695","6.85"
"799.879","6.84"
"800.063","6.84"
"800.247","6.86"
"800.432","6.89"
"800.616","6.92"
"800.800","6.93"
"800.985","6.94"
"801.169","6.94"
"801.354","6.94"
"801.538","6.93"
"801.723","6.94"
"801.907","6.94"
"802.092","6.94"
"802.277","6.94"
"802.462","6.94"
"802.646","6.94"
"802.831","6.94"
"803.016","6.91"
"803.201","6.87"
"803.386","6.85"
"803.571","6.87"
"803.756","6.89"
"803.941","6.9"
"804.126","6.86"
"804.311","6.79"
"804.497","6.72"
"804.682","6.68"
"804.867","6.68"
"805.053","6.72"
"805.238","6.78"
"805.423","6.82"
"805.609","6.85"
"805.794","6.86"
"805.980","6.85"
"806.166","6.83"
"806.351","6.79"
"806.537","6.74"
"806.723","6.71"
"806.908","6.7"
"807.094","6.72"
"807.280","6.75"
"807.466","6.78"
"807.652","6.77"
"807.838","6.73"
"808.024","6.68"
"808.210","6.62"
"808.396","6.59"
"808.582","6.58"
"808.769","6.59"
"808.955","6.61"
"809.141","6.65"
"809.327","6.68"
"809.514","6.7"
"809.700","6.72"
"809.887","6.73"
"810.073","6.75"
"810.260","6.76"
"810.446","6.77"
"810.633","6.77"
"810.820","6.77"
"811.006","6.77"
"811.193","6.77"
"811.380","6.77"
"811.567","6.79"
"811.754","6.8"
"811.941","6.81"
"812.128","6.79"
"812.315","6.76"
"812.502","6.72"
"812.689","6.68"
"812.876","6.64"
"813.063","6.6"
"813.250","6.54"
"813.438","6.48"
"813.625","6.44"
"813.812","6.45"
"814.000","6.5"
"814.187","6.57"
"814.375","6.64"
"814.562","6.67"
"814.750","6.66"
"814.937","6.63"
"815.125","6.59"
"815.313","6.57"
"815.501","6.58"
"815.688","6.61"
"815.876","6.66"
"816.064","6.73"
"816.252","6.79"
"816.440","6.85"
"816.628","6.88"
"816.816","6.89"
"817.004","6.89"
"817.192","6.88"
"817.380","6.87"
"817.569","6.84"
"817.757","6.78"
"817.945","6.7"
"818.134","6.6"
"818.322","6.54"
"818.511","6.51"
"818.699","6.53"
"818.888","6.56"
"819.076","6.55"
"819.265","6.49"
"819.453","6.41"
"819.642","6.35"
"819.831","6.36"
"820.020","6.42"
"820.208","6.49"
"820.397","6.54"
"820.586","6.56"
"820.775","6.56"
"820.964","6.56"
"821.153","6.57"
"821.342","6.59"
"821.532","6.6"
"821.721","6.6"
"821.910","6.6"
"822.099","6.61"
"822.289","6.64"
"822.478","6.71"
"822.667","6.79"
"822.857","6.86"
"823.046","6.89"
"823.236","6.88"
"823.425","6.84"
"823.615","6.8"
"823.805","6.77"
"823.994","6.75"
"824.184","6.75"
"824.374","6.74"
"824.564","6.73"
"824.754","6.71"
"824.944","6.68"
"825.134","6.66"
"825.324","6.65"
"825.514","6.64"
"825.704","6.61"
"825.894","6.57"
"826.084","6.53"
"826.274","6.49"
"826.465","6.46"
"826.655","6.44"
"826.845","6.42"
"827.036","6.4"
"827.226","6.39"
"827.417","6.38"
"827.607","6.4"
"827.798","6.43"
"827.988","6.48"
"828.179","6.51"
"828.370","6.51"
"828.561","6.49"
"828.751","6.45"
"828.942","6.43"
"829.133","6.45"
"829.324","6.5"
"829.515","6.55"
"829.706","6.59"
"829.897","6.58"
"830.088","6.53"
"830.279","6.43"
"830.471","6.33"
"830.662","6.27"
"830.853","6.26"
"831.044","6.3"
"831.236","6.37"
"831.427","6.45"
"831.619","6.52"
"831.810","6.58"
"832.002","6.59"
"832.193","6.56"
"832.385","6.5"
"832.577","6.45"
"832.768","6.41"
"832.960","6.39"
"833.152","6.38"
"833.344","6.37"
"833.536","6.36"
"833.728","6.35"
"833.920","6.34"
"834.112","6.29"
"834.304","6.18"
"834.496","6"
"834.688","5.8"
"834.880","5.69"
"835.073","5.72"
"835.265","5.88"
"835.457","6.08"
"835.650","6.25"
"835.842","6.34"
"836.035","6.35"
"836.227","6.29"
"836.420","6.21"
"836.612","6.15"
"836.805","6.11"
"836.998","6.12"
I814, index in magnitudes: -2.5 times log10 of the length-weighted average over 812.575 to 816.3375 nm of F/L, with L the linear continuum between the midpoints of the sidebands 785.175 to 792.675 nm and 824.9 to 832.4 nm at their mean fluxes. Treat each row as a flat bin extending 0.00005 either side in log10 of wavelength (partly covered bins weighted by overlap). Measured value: 0.01 mag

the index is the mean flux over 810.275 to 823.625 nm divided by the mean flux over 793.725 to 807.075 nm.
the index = 0.97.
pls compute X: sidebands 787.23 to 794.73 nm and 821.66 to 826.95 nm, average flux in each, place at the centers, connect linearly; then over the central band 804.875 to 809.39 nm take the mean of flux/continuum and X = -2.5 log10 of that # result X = 0.01 mag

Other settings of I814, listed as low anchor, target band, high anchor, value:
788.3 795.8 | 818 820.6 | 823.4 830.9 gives 0.021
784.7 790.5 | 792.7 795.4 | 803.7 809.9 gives 0.019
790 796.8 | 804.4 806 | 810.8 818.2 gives 0.002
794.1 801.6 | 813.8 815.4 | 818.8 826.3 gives 0.022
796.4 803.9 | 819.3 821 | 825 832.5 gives 0.024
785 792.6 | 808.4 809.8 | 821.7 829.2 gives 0.022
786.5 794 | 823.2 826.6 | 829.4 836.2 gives -0.040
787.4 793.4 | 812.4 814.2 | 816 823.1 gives 0.025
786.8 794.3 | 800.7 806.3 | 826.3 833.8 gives -0.014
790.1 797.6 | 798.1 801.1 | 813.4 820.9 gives -0.015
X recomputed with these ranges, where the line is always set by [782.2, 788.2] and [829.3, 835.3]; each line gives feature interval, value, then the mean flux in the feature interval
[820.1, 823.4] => -0.03 mag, 6.65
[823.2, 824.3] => -0.05 mag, 6.79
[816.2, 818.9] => -0.03 mag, 6.74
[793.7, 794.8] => 0.04 mag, 6.67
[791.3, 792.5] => 0.02 mag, 6.86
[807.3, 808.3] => 0.00 mag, 6.72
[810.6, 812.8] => -0.02 mag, 6.77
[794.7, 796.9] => -0.01 mag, 6.96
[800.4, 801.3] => -0.01 mag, 6.93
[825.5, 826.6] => -0.02 mag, 6.54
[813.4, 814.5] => 0.02 mag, 6.52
